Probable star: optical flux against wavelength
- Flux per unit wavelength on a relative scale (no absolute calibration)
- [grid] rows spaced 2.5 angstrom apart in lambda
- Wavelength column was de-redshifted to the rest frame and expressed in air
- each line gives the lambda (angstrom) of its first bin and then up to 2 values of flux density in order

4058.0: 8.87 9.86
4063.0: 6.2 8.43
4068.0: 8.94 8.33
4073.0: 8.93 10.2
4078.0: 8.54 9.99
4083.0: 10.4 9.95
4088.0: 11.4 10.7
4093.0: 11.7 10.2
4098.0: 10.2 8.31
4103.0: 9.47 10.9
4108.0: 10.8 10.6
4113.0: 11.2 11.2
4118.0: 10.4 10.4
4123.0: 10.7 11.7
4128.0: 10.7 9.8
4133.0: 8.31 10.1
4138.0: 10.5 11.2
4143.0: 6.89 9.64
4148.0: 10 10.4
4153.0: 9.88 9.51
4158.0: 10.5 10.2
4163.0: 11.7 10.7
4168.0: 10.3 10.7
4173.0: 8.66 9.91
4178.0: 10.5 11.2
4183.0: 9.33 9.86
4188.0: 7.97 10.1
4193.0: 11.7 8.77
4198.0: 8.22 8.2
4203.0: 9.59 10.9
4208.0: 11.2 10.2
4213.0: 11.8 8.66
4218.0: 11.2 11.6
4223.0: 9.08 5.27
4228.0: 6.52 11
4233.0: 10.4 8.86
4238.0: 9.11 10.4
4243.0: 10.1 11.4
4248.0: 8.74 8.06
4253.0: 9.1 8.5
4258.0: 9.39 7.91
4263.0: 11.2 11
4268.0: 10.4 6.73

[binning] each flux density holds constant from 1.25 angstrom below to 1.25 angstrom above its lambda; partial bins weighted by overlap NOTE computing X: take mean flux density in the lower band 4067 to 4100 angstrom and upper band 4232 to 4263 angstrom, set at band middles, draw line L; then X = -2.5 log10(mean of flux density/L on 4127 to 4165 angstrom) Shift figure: -0.03 mag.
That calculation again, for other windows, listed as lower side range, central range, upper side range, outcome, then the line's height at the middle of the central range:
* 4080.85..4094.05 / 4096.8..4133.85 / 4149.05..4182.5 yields 0.03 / 10.6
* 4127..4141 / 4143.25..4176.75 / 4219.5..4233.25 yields -0.04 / 9.69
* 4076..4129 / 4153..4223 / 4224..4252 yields -0.06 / 9.58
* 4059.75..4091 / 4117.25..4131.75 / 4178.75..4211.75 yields -0.12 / 9.52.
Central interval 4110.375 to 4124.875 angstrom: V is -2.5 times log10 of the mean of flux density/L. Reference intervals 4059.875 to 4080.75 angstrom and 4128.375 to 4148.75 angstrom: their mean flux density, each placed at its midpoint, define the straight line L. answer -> -0.16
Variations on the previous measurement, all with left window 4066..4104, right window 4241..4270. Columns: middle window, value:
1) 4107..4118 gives -0.12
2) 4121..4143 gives -0.05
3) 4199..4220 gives -0.07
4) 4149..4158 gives -0.03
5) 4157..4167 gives -0.11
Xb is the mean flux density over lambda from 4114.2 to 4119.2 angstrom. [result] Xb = 10.8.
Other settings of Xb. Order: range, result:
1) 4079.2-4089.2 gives 10.4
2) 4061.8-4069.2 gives 7.86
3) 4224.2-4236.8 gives 8.42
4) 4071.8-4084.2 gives 9.61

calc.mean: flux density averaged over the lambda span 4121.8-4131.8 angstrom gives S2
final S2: 10.7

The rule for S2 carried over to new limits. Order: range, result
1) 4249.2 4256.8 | 8.56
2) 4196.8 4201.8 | 8.22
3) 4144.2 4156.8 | 9.88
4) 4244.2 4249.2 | 10.1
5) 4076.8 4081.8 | 9.28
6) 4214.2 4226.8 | 9.16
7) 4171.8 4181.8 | 10.1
